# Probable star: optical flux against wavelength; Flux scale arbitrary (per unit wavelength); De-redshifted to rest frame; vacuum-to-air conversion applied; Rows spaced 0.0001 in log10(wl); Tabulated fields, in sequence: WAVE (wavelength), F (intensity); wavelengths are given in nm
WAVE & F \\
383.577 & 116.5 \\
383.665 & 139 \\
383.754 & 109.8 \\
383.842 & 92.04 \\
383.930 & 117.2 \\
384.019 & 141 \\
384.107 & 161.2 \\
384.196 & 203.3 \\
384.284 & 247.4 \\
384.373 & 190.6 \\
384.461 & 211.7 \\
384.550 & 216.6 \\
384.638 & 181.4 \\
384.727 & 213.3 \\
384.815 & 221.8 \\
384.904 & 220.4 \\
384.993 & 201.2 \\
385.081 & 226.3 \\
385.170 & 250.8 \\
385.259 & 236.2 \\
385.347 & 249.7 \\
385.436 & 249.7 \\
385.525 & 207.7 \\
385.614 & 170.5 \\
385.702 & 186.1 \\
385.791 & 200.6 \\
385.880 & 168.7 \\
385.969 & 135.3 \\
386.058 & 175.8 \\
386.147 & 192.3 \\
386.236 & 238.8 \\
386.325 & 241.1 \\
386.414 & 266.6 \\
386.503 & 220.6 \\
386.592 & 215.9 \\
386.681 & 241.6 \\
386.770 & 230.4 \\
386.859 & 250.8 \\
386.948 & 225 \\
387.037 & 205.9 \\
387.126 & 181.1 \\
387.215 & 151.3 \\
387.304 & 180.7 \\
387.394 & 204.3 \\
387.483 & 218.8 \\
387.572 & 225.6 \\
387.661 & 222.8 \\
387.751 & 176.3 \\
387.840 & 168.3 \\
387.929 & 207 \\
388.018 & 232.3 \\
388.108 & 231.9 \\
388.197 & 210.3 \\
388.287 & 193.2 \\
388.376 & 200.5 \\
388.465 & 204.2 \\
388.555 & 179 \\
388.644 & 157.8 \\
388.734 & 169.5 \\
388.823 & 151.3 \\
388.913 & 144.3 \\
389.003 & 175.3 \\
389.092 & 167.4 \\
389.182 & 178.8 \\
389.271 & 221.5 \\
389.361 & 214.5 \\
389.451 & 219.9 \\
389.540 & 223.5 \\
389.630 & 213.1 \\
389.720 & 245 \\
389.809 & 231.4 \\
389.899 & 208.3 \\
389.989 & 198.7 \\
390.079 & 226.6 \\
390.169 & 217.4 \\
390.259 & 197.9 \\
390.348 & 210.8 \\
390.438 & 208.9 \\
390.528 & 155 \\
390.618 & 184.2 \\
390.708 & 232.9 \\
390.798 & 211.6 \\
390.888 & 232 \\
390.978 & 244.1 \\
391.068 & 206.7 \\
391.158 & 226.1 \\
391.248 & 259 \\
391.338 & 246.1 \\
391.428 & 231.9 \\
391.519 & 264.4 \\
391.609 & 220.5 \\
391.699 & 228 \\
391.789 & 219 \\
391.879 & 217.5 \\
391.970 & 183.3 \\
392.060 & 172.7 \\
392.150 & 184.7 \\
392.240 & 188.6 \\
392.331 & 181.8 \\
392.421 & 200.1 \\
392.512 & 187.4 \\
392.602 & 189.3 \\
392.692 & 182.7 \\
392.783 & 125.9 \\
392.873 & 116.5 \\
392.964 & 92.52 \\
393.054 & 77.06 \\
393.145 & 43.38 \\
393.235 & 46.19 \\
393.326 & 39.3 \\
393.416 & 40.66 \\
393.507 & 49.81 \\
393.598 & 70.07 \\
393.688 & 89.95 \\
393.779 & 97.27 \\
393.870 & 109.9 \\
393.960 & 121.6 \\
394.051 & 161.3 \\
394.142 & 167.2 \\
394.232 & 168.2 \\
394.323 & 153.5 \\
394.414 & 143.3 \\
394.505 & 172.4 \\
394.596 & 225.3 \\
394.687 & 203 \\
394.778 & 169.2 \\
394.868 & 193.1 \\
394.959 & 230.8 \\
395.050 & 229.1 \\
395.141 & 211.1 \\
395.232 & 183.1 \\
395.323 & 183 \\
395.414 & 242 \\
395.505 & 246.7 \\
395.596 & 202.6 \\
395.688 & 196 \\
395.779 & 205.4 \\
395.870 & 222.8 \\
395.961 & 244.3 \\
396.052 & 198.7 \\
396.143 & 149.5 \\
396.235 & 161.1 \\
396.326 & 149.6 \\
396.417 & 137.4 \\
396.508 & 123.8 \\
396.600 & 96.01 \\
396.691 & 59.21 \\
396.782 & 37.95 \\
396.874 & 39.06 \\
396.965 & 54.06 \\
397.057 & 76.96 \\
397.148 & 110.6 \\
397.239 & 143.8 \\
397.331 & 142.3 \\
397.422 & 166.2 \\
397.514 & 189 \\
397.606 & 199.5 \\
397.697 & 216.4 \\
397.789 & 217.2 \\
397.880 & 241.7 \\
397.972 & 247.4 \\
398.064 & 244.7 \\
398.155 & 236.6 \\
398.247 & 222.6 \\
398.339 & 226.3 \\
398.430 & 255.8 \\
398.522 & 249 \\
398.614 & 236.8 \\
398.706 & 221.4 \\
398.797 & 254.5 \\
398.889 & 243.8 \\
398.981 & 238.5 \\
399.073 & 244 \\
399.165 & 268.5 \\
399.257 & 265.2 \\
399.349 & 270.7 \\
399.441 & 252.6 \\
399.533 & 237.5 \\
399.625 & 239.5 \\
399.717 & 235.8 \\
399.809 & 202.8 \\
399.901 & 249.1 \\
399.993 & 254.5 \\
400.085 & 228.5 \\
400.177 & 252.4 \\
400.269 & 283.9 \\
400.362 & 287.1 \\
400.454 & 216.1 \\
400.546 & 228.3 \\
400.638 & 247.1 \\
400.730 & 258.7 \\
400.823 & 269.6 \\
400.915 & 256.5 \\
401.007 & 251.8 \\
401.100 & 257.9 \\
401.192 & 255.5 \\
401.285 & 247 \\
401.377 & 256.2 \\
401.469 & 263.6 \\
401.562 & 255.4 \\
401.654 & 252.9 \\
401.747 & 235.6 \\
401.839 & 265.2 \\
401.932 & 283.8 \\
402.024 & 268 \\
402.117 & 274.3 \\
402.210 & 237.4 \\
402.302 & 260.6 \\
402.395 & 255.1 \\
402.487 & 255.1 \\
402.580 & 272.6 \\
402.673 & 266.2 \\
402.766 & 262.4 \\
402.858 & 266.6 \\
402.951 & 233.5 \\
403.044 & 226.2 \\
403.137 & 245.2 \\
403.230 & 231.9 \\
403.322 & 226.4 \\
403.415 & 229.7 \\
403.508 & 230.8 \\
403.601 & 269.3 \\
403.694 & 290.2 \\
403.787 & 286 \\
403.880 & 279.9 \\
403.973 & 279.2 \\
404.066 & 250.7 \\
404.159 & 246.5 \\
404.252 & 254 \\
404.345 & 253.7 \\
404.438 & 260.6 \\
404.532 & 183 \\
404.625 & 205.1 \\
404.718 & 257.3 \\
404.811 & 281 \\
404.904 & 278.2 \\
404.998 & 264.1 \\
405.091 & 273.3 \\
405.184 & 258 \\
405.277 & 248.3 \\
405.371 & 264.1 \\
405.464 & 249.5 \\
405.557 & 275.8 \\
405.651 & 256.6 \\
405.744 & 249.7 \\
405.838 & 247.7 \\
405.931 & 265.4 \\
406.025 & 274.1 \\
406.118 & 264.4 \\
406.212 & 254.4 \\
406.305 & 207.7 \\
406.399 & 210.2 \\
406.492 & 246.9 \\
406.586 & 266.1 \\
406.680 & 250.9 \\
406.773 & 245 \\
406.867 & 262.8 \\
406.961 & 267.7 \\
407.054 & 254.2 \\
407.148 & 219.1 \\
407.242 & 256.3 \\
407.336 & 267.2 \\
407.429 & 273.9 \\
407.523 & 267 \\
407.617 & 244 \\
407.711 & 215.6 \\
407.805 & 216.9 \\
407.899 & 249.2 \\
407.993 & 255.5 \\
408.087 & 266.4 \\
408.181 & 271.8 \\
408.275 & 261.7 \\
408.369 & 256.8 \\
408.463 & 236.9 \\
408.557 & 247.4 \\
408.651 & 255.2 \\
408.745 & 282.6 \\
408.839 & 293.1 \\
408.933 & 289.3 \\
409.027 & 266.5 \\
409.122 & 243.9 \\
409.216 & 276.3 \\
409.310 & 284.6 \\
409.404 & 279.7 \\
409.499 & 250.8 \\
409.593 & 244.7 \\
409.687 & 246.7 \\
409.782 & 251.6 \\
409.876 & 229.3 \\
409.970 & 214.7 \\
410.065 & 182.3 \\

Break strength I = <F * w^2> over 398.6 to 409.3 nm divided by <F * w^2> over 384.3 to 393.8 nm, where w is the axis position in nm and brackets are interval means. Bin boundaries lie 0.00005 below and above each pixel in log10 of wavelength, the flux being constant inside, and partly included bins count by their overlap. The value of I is 1.43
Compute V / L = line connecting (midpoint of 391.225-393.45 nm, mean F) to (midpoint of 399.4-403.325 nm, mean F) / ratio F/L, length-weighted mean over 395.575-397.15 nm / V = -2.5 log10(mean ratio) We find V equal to 0.42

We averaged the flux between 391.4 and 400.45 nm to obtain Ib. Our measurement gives 183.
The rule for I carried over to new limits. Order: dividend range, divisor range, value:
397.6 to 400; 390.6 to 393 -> 1.24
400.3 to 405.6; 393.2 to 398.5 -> 1.63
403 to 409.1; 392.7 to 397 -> 1.88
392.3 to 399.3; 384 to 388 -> 0.85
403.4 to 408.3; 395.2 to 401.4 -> 1.26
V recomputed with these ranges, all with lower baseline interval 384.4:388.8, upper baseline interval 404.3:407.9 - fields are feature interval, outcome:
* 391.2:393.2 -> 0.20 mag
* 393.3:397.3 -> 0.46 mag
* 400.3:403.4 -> -0.05 mag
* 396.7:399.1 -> 0.23 mag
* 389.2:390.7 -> 0.02 mag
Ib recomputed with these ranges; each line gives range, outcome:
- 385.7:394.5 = 185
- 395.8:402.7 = 219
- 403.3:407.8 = 253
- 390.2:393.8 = 169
